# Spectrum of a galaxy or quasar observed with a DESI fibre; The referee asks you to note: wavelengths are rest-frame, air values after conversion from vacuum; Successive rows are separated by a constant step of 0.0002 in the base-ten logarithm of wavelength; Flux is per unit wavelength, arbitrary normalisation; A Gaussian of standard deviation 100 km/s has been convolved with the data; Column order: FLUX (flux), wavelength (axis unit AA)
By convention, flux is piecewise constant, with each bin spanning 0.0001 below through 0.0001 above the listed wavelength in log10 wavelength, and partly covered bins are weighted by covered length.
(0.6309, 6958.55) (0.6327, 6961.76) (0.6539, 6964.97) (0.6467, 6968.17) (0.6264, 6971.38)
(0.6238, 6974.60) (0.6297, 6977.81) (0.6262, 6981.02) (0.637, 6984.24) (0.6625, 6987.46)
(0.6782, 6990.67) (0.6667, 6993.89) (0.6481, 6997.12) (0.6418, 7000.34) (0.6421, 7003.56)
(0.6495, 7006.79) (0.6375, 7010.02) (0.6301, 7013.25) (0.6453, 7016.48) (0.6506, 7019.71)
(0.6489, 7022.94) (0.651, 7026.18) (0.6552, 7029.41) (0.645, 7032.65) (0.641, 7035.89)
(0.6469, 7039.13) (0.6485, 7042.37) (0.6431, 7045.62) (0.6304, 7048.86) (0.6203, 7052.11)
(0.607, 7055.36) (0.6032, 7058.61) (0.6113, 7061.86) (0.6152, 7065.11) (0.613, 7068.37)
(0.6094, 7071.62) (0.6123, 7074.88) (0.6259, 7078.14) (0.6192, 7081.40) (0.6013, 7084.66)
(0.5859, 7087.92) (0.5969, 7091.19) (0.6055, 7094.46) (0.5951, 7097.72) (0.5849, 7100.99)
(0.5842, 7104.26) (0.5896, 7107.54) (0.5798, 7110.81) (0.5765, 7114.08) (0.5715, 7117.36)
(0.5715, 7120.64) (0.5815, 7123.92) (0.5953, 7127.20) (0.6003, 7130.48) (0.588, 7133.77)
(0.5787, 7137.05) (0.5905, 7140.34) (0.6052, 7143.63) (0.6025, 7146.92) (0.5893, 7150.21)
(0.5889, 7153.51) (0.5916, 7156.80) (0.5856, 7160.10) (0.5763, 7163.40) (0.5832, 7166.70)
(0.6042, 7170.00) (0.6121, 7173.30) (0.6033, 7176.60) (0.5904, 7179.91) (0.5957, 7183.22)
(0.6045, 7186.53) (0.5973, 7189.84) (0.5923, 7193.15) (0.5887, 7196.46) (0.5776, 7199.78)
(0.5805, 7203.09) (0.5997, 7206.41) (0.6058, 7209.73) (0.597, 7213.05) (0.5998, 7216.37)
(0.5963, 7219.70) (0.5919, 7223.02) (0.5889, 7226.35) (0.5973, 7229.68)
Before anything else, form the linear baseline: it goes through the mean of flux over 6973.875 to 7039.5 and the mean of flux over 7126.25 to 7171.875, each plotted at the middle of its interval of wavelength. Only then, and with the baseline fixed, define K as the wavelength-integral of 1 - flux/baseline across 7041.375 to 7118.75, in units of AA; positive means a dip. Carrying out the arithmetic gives 1.6 AA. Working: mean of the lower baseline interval 0.646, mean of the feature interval 0.605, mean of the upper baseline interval 0.591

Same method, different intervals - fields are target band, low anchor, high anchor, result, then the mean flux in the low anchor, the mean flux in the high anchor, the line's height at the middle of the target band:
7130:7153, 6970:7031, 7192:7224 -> 0.6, 0.645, 0.593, 0.61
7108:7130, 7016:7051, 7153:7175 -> 1.1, 0.646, 0.592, 0.611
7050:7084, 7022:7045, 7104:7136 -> 0.5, 0.648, 0.584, 0.623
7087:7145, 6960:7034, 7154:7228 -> 2.4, 0.645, 0.594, 0.613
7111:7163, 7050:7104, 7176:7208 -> 1.0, 0.606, 0.593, 0.599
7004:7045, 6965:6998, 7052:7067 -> -1.3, 0.645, 0.61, 0.626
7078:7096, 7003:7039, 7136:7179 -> 0.5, 0.645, 0.593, 0.62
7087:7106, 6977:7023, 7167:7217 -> 0.9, 0.647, 0.596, 0.621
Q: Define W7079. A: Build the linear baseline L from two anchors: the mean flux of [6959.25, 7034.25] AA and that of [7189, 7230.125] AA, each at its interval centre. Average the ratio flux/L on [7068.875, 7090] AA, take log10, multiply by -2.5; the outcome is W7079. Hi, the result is 0.03 mag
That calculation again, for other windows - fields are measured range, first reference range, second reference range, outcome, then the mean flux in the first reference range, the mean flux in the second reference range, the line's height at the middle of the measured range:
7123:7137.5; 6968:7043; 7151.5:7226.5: 0.04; 0.645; 0.594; 0.61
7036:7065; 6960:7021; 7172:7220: 0.01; 0.643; 0.596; 0.63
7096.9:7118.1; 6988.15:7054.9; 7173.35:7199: 0.07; 0.646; 0.596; 0.62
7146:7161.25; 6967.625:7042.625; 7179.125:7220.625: 0.03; 0.645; 0.594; 0.606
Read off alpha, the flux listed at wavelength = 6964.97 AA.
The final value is 0.6539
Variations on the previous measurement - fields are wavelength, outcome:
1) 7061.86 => 0.6113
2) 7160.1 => 0.5856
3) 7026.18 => 0.651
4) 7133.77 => 0.588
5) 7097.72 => 0.5951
